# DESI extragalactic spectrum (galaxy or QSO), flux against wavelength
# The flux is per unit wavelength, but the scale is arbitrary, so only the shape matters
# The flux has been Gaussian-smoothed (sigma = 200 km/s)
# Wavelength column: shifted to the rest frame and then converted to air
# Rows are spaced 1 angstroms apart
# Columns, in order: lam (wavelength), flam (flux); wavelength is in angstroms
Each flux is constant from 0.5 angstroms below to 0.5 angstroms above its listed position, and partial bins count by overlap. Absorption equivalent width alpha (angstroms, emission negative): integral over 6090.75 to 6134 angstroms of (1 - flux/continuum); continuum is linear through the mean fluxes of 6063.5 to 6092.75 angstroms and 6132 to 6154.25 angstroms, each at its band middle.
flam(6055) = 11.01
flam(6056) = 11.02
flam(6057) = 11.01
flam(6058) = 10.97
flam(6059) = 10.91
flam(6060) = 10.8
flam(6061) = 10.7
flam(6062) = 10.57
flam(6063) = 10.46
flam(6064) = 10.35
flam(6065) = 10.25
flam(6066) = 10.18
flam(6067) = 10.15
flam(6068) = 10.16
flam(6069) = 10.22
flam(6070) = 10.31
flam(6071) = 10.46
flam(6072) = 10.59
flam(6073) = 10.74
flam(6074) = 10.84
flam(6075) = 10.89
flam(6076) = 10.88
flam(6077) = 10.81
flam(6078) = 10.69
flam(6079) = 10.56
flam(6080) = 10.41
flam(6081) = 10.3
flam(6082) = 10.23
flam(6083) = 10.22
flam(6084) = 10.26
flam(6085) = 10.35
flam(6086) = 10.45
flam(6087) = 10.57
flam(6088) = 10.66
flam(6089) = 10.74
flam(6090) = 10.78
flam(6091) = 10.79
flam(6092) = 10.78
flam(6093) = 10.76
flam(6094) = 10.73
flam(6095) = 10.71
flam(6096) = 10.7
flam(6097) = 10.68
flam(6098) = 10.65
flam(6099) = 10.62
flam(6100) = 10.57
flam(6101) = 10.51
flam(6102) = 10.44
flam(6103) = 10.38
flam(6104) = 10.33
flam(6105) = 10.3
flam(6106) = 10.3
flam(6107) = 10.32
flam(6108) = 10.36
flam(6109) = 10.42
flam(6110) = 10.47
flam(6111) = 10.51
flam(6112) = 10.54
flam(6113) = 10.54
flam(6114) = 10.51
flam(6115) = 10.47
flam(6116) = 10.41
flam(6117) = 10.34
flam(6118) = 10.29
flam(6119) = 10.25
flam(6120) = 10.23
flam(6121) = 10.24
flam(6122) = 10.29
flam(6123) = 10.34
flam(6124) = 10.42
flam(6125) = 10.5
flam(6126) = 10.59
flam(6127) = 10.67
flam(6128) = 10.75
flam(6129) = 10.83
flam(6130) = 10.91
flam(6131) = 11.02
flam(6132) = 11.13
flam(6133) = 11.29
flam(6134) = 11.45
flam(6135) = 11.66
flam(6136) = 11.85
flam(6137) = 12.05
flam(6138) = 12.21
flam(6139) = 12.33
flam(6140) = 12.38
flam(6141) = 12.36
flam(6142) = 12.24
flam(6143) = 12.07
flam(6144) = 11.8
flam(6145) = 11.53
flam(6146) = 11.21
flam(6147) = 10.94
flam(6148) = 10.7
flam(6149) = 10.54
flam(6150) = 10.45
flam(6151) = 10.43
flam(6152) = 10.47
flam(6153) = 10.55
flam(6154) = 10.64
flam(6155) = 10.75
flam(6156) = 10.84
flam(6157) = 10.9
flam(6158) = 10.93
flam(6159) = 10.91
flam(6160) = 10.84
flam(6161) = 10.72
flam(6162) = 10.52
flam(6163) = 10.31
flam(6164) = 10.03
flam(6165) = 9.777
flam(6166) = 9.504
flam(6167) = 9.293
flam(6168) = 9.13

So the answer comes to 1.7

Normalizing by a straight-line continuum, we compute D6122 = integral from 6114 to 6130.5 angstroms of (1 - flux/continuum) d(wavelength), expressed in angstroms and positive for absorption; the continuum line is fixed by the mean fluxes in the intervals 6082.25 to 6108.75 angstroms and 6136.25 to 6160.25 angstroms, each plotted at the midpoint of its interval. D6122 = 0.7 angstroms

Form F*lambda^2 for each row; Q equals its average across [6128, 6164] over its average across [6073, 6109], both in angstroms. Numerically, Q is 1.08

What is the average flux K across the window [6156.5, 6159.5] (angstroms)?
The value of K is 10.9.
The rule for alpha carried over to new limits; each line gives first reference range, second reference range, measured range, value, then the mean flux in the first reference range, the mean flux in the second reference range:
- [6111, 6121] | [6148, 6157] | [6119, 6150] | -2.0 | 10.4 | 10.6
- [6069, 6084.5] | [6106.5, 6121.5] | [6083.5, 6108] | -0.2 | 10.5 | 10.4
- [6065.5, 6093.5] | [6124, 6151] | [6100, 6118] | 0.8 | 10.5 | 11.3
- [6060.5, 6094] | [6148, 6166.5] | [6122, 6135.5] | -0.5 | 10.5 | 10.5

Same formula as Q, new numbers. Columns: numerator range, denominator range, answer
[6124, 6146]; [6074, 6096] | 1.10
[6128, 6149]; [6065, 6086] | 1.13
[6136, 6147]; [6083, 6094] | 1.15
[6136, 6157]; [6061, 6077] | 1.11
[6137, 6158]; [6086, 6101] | 1.07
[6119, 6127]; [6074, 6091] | 1.00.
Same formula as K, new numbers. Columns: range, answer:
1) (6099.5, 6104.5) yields 10.4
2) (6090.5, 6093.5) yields 10.8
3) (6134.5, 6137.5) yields 11.9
